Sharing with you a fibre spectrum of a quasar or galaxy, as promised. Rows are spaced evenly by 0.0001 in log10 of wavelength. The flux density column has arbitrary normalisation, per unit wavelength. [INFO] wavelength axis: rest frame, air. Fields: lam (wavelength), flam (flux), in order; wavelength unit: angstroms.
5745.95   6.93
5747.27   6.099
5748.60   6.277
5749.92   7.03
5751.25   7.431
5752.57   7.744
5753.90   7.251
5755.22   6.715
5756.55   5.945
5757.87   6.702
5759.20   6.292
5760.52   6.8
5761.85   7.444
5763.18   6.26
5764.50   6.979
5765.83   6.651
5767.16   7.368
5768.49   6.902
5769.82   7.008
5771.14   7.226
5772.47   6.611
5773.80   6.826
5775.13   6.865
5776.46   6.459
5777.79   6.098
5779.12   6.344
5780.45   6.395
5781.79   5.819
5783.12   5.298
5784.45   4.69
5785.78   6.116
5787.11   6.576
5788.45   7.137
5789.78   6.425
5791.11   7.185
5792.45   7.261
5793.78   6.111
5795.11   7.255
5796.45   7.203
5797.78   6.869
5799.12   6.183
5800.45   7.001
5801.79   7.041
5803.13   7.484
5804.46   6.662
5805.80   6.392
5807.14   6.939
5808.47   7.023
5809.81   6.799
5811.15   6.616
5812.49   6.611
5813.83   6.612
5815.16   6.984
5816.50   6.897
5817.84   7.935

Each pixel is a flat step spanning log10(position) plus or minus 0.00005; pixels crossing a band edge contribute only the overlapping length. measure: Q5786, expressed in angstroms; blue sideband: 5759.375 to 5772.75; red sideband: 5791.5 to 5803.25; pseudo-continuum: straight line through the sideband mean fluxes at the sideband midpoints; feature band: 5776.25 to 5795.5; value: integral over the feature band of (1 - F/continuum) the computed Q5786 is 1.6 angstroms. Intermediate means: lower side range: 6.91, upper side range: 6.91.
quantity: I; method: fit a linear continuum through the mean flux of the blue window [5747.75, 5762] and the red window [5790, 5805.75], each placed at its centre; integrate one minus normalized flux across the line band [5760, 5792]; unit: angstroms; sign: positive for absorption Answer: 1.4 angstroms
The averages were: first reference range 6.84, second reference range 6.9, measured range 6.56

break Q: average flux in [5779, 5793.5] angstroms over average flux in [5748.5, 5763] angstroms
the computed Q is 0.91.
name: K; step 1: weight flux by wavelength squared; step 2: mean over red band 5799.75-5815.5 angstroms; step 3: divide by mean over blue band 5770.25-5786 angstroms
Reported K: 1.11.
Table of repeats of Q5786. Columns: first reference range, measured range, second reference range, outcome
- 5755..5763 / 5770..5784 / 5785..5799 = 0.7 angstroms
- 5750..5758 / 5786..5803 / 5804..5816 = -0.1 angstroms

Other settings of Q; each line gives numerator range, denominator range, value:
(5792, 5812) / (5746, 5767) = 1.01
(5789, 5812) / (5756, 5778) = 1.01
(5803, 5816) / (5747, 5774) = 0.99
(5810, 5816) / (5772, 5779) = 1.03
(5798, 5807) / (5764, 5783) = 1.02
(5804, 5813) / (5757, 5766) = 1.00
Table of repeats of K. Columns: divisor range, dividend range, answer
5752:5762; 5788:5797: 1.03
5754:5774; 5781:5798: 0.96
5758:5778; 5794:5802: 1.02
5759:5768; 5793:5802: 1.00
